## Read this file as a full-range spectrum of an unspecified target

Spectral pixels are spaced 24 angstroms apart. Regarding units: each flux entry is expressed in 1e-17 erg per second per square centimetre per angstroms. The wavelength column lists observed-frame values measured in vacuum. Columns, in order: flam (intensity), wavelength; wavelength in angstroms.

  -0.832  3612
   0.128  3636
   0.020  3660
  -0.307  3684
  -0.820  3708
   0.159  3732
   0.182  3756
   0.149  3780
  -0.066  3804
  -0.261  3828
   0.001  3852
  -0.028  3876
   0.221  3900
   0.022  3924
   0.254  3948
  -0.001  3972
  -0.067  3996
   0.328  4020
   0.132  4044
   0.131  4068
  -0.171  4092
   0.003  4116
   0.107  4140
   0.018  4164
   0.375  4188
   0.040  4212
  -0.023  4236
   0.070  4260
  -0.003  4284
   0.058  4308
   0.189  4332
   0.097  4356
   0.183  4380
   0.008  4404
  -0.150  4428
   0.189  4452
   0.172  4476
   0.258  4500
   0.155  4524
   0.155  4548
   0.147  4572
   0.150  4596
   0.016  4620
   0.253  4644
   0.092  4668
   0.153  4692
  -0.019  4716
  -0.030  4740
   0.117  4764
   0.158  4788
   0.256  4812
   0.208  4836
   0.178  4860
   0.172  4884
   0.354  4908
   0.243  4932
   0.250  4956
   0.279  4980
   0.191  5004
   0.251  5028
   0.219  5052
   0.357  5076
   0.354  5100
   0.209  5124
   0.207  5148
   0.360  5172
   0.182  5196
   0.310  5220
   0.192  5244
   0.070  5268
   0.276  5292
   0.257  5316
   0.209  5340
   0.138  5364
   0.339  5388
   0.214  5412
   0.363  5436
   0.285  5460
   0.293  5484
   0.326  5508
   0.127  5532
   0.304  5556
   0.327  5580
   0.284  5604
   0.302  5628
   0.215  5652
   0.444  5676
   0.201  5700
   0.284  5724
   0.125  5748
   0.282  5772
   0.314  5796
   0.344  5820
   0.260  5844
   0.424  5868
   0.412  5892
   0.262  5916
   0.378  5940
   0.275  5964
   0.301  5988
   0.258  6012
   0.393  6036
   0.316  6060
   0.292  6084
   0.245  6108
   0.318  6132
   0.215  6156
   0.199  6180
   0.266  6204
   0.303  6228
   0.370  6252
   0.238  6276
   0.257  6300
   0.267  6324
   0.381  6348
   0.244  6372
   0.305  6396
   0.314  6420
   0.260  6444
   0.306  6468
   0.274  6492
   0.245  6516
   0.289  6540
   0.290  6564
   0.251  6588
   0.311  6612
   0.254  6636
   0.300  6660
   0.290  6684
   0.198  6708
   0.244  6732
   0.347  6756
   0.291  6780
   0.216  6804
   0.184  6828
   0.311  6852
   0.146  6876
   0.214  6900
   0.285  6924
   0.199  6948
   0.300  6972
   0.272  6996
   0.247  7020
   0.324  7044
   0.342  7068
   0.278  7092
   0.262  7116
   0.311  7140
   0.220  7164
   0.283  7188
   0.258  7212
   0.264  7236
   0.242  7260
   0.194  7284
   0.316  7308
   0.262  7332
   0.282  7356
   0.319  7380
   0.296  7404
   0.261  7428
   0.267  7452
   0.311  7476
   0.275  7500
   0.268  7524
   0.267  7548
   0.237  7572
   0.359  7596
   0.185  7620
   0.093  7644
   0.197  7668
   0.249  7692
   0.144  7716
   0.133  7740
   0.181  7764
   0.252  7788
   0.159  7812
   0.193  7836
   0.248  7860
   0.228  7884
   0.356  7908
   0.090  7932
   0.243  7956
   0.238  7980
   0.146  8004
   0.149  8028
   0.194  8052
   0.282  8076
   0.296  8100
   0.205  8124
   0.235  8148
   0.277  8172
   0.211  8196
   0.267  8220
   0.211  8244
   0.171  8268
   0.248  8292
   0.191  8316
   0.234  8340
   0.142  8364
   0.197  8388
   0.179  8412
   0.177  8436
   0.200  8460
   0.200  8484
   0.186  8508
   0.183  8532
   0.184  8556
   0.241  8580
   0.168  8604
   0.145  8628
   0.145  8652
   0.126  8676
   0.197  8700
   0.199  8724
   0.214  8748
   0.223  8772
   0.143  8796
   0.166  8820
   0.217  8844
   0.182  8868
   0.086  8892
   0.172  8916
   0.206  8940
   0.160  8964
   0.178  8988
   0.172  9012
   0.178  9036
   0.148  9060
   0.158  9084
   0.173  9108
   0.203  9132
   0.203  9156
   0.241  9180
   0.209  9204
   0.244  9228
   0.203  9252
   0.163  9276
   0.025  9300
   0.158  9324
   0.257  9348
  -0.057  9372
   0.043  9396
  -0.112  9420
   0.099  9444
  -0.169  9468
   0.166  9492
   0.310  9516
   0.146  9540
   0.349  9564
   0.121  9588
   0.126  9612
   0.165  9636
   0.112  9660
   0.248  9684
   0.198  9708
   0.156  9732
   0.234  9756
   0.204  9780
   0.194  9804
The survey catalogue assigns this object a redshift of 0.20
